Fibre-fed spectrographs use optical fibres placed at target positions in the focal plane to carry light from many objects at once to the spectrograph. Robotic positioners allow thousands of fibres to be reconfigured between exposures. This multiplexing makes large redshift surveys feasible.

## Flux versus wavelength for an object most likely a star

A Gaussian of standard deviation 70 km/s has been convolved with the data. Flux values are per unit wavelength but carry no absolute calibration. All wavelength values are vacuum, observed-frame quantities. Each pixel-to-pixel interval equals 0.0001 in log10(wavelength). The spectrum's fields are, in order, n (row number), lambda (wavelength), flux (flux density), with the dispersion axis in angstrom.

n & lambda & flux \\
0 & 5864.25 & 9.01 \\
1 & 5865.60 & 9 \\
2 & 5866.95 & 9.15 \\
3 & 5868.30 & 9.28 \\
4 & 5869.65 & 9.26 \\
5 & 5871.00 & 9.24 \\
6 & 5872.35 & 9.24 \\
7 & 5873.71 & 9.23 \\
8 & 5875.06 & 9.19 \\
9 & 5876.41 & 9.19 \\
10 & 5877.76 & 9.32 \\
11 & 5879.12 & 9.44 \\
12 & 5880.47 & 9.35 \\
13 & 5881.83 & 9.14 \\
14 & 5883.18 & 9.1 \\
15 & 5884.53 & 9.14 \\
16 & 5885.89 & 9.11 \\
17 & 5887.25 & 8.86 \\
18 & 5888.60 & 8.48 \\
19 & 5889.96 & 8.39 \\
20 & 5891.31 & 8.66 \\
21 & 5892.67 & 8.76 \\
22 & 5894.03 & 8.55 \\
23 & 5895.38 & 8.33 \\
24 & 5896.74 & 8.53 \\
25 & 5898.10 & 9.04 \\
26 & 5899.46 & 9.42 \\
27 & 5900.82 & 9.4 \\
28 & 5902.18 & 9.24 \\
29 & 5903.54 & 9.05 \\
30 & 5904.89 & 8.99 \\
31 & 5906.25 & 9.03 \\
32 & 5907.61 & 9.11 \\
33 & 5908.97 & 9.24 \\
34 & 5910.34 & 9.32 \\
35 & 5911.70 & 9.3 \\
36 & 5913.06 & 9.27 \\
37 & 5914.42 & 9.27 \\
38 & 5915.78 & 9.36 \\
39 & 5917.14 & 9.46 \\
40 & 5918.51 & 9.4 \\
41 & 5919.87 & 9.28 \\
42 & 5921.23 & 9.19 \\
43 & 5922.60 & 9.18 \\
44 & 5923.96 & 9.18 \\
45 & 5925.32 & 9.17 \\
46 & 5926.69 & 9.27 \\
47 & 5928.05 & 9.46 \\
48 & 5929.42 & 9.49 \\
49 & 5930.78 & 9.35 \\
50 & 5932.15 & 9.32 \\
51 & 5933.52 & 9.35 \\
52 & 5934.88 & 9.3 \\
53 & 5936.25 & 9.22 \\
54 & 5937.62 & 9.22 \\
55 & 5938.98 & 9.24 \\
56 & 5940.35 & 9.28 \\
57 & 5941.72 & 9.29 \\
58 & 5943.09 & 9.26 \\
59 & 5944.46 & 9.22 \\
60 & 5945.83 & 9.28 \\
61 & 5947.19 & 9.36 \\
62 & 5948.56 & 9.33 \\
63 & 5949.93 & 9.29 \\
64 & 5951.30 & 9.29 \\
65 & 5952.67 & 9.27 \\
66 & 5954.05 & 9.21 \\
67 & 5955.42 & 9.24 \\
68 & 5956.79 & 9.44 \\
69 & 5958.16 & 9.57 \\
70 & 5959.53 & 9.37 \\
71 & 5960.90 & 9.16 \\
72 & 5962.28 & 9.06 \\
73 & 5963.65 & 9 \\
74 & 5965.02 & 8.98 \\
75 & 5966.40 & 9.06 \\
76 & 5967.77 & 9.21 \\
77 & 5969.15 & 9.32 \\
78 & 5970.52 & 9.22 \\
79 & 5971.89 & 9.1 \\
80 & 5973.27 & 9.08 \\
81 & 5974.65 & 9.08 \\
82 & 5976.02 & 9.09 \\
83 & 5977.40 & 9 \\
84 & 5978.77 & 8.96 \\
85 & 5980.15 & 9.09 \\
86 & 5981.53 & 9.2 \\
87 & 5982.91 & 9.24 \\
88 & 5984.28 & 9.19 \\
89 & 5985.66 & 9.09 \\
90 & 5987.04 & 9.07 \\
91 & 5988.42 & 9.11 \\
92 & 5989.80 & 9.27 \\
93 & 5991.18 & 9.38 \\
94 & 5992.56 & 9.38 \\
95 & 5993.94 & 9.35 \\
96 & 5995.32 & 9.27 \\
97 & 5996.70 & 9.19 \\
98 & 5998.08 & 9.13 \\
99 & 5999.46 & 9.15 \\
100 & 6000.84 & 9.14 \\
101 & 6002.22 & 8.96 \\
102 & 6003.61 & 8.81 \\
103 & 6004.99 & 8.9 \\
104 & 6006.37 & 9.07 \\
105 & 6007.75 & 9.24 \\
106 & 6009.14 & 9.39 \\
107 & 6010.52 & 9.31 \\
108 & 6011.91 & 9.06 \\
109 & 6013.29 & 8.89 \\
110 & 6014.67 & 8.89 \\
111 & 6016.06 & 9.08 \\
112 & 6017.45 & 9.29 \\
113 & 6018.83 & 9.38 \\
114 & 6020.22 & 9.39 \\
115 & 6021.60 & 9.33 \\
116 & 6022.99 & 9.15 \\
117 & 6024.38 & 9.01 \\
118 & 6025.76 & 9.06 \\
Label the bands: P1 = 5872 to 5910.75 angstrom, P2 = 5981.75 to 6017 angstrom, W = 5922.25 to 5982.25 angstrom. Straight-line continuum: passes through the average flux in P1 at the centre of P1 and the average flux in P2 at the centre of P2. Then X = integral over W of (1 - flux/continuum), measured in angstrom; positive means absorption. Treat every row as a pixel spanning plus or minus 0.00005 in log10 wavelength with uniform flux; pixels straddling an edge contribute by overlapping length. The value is -0.9 angstrom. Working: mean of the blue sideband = 9.02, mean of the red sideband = 9.14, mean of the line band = 9.23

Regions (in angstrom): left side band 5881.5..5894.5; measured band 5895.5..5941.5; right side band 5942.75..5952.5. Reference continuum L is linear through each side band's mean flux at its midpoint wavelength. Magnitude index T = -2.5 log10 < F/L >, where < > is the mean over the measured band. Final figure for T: -0.02 mag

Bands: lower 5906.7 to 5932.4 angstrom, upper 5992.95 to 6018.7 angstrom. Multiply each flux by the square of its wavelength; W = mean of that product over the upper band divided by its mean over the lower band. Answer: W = 1.0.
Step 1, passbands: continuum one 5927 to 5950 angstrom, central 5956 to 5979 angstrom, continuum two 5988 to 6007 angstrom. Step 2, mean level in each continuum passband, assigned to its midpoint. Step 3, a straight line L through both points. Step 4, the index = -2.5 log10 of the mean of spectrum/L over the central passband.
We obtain 0.01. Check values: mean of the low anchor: 9.31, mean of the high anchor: 9.15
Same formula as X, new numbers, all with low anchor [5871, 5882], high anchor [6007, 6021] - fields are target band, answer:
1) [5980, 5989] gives 0.1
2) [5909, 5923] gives -0.1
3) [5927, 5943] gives -0.1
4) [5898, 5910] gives 0.1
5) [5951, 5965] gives 0.0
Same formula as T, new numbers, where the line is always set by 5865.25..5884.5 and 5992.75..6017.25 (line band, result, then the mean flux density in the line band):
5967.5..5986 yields 0.00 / 9.13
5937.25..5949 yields -0.01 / 9.28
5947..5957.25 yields -0.02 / 9.29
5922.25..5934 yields -0.02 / 9.31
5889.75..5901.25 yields 0.05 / 8.79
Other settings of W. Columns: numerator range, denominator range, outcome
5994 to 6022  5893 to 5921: 1.04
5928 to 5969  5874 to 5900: 1.06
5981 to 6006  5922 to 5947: 1.01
